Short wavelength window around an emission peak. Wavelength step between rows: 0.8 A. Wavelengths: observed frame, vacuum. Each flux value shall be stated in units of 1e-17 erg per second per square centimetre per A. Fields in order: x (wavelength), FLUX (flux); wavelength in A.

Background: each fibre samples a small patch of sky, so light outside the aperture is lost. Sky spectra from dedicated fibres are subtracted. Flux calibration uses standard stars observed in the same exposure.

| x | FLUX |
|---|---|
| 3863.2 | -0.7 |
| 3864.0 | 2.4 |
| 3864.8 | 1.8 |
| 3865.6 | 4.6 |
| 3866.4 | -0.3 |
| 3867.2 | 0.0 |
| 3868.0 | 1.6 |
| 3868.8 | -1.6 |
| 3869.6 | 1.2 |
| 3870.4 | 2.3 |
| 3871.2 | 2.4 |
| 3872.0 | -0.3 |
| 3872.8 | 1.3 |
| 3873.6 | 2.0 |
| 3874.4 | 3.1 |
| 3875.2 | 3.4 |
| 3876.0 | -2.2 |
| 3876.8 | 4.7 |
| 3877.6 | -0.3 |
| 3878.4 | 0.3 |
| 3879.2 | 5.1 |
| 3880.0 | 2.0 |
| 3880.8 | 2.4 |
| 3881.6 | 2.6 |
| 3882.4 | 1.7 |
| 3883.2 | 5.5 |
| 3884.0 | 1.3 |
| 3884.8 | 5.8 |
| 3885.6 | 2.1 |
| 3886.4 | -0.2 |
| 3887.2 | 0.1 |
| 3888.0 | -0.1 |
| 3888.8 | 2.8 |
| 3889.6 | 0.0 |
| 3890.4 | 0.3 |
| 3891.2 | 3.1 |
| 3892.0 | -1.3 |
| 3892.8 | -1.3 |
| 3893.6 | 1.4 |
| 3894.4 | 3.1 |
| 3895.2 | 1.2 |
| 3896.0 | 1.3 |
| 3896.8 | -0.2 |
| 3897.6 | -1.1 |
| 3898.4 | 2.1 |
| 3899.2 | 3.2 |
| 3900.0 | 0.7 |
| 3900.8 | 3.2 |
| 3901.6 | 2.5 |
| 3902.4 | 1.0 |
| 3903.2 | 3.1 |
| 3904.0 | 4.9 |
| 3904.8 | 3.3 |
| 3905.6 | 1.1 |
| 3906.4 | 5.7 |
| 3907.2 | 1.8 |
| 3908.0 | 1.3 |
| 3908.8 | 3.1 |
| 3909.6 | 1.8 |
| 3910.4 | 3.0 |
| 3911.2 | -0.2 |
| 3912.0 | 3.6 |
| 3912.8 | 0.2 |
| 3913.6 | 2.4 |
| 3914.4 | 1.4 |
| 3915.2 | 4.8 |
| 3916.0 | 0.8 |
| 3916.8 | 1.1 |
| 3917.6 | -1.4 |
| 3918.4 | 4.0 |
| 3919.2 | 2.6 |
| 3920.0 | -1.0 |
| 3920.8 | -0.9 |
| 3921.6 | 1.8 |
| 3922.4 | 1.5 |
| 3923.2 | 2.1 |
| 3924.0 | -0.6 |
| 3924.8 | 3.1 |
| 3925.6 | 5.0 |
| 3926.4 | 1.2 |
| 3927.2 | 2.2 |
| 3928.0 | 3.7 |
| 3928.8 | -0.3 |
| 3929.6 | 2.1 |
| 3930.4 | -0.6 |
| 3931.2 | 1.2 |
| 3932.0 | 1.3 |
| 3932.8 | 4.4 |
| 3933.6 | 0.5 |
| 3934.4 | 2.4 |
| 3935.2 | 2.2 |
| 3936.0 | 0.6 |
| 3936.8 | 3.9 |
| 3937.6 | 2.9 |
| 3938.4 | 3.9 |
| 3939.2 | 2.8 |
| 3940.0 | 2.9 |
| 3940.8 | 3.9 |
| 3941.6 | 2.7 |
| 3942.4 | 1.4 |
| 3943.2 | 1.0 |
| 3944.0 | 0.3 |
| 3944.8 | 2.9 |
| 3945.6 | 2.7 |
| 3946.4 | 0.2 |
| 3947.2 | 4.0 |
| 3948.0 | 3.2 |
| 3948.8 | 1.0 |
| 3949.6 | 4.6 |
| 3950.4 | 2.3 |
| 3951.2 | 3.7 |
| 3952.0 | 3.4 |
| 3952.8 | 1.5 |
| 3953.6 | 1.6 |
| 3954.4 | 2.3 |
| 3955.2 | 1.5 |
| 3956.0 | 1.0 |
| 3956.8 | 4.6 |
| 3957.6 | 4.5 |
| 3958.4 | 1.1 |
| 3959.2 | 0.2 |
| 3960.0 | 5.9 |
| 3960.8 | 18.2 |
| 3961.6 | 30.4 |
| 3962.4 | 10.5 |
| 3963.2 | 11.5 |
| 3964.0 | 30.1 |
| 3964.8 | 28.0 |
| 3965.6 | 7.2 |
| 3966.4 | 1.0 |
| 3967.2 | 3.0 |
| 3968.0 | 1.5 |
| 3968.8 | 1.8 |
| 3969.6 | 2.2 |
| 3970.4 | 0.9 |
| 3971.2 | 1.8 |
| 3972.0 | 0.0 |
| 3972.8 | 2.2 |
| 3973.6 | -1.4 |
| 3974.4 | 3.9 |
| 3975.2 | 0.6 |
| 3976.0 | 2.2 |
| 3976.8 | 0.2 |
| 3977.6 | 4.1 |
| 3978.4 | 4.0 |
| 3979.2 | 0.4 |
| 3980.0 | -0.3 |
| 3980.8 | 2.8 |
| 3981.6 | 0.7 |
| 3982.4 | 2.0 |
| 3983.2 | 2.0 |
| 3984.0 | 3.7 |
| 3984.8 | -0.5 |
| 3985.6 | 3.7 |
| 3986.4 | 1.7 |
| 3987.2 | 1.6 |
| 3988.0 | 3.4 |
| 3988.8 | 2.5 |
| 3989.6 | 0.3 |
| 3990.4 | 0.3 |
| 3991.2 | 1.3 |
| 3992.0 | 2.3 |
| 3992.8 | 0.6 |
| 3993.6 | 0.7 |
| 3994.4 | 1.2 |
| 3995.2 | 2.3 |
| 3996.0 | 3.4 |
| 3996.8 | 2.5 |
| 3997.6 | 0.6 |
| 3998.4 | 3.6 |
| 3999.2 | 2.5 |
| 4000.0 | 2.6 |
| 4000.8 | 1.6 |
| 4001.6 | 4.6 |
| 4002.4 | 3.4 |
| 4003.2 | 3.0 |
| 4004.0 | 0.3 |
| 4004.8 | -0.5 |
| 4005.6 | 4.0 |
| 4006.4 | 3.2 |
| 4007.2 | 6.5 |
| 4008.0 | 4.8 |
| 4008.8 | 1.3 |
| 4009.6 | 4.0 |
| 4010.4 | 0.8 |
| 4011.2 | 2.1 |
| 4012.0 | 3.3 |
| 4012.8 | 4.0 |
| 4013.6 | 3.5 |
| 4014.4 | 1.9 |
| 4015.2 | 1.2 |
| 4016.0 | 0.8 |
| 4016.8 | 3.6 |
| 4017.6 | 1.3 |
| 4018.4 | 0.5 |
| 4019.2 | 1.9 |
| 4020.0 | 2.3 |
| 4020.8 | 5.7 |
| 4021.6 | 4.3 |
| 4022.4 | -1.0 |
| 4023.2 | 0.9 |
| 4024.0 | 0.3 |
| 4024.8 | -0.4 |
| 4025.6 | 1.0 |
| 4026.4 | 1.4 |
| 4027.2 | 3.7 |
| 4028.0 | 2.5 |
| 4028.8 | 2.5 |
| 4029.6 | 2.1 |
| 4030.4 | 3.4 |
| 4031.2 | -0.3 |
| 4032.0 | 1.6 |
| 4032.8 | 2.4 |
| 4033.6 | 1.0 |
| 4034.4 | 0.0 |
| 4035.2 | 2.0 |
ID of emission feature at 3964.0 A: [O II] 3727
